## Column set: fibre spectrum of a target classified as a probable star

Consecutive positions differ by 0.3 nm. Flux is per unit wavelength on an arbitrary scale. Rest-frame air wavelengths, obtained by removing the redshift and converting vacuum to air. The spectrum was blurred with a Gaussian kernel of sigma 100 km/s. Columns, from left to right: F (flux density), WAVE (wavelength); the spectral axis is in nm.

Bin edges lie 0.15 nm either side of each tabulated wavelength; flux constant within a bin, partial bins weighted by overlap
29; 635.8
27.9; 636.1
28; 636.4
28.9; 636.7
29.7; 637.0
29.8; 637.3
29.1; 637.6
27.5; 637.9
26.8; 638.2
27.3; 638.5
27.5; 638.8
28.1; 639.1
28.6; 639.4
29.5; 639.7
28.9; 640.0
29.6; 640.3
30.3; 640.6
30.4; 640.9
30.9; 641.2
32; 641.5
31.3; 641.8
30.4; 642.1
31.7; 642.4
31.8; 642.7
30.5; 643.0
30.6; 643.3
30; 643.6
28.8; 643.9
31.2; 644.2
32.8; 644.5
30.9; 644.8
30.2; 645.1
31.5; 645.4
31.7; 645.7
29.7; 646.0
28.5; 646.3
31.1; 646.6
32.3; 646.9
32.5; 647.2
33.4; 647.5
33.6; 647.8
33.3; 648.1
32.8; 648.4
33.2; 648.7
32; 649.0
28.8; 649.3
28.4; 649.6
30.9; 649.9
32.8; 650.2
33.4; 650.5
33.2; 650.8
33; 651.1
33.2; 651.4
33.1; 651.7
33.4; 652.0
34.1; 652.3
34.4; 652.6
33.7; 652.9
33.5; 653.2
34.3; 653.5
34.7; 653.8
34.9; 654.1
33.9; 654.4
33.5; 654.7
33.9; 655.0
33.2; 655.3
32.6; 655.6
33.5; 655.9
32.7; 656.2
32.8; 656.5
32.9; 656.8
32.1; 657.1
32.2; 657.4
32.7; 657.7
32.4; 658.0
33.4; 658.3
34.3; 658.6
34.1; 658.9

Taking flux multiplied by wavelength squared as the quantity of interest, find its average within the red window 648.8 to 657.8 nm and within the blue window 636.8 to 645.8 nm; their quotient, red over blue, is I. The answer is 1.14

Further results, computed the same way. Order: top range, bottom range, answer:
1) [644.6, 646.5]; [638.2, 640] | 1.11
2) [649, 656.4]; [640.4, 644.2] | 1.11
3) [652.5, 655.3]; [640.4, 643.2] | 1.14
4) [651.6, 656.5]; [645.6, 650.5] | 1.09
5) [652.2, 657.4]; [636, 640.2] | 1.24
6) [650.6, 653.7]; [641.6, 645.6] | 1.12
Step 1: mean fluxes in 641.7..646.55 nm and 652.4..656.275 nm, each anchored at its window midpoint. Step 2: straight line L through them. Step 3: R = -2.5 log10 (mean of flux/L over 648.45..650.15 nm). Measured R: 0.05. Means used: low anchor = 30.7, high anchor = 33.8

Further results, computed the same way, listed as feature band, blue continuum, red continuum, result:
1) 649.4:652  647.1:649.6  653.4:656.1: 0.02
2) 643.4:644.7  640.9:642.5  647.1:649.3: 0.04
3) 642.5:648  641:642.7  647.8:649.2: 0.03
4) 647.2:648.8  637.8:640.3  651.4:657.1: -0.06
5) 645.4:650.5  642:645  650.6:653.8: 0.02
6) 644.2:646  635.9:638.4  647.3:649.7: -0.01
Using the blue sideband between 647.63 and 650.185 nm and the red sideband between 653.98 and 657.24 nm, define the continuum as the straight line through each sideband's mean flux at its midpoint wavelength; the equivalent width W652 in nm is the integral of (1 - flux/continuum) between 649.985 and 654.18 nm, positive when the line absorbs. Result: -0.153 nm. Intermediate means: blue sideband 31.7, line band 33.6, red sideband 33.3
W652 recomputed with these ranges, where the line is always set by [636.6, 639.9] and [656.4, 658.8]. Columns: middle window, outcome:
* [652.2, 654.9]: -0.18 nm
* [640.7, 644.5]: -0.19 nm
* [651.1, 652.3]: -0.07 nm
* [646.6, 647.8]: -0.08 nm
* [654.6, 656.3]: -0.05 nm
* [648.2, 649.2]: -0.05 nm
